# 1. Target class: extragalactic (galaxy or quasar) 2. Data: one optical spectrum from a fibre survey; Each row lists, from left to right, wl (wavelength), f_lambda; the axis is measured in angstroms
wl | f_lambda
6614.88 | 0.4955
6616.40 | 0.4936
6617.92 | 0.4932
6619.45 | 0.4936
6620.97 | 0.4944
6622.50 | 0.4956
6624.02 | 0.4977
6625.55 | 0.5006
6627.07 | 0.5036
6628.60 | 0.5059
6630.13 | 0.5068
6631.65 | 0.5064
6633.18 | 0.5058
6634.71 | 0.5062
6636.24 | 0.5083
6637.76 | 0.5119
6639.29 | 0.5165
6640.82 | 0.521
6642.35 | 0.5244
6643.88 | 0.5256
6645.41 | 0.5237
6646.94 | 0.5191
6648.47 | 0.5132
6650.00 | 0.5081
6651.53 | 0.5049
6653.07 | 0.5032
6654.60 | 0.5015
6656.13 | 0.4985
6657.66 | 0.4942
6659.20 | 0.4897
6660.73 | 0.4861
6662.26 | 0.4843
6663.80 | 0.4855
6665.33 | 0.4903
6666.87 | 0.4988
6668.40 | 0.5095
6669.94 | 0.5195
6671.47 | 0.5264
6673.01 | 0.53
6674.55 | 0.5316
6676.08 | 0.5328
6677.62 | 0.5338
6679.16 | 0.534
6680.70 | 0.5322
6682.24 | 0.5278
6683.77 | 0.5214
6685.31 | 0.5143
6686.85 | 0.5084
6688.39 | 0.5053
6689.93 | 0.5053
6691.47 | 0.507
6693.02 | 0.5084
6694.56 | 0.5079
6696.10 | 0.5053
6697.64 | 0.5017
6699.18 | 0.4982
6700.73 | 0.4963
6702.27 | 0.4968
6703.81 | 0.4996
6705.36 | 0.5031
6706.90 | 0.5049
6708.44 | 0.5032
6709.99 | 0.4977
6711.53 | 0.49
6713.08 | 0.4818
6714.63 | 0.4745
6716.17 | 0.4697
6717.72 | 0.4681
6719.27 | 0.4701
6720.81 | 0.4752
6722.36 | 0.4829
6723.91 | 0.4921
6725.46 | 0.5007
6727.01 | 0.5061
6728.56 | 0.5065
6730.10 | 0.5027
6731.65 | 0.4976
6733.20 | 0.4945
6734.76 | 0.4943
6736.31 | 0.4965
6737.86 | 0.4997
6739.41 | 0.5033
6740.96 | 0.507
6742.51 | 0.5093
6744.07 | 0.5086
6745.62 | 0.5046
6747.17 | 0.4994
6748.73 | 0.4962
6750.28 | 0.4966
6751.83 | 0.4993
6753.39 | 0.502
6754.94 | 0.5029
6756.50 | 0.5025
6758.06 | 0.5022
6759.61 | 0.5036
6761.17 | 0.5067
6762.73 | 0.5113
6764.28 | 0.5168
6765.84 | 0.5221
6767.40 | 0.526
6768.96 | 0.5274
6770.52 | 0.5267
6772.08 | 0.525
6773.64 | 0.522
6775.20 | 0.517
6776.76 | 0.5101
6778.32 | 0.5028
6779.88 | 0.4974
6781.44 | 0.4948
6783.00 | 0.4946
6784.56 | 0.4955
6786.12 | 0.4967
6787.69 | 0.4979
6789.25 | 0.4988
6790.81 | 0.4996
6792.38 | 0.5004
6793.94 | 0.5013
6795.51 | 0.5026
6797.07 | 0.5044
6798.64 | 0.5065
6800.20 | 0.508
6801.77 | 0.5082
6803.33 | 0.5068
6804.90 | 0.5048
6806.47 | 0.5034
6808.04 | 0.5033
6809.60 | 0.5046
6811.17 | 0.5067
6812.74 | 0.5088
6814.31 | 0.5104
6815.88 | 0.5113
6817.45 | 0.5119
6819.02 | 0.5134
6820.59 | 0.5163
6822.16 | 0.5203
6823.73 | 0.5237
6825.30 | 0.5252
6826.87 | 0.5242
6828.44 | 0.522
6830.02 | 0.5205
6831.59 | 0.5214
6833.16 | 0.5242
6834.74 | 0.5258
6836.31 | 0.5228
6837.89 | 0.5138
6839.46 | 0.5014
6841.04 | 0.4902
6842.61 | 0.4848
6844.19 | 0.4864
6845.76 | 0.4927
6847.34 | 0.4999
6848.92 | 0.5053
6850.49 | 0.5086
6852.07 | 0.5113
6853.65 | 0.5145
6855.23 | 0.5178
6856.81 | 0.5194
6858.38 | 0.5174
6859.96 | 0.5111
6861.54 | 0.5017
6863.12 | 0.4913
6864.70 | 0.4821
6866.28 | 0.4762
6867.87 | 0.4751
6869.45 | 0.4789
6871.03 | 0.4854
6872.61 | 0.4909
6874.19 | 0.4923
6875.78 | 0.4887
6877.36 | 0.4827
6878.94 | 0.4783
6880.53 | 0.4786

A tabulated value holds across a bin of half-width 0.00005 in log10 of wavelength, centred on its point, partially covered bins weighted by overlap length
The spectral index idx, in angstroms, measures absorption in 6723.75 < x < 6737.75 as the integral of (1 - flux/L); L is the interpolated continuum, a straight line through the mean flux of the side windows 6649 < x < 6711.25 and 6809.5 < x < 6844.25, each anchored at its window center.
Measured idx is 0.3 angstroms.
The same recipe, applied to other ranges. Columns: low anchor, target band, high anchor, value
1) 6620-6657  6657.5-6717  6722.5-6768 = 0.09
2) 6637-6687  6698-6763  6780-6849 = 1.75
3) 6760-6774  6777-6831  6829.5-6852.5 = 0.63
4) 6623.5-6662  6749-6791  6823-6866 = 0.09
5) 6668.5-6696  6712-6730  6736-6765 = 0.90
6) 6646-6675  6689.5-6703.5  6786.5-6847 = 0.08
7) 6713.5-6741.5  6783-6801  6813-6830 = 0.30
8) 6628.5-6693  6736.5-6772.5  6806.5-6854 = 0.19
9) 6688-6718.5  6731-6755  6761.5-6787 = 0.19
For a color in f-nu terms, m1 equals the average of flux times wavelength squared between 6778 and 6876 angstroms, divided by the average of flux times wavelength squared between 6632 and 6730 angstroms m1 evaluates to 1.0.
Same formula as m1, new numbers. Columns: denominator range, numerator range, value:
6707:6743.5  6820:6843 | 1.08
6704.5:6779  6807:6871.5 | 1.04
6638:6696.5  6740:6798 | 1.02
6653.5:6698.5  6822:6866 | 1.05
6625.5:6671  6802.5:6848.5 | 1.06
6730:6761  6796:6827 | 1.04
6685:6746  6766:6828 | 1.05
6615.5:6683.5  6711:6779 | 1.01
